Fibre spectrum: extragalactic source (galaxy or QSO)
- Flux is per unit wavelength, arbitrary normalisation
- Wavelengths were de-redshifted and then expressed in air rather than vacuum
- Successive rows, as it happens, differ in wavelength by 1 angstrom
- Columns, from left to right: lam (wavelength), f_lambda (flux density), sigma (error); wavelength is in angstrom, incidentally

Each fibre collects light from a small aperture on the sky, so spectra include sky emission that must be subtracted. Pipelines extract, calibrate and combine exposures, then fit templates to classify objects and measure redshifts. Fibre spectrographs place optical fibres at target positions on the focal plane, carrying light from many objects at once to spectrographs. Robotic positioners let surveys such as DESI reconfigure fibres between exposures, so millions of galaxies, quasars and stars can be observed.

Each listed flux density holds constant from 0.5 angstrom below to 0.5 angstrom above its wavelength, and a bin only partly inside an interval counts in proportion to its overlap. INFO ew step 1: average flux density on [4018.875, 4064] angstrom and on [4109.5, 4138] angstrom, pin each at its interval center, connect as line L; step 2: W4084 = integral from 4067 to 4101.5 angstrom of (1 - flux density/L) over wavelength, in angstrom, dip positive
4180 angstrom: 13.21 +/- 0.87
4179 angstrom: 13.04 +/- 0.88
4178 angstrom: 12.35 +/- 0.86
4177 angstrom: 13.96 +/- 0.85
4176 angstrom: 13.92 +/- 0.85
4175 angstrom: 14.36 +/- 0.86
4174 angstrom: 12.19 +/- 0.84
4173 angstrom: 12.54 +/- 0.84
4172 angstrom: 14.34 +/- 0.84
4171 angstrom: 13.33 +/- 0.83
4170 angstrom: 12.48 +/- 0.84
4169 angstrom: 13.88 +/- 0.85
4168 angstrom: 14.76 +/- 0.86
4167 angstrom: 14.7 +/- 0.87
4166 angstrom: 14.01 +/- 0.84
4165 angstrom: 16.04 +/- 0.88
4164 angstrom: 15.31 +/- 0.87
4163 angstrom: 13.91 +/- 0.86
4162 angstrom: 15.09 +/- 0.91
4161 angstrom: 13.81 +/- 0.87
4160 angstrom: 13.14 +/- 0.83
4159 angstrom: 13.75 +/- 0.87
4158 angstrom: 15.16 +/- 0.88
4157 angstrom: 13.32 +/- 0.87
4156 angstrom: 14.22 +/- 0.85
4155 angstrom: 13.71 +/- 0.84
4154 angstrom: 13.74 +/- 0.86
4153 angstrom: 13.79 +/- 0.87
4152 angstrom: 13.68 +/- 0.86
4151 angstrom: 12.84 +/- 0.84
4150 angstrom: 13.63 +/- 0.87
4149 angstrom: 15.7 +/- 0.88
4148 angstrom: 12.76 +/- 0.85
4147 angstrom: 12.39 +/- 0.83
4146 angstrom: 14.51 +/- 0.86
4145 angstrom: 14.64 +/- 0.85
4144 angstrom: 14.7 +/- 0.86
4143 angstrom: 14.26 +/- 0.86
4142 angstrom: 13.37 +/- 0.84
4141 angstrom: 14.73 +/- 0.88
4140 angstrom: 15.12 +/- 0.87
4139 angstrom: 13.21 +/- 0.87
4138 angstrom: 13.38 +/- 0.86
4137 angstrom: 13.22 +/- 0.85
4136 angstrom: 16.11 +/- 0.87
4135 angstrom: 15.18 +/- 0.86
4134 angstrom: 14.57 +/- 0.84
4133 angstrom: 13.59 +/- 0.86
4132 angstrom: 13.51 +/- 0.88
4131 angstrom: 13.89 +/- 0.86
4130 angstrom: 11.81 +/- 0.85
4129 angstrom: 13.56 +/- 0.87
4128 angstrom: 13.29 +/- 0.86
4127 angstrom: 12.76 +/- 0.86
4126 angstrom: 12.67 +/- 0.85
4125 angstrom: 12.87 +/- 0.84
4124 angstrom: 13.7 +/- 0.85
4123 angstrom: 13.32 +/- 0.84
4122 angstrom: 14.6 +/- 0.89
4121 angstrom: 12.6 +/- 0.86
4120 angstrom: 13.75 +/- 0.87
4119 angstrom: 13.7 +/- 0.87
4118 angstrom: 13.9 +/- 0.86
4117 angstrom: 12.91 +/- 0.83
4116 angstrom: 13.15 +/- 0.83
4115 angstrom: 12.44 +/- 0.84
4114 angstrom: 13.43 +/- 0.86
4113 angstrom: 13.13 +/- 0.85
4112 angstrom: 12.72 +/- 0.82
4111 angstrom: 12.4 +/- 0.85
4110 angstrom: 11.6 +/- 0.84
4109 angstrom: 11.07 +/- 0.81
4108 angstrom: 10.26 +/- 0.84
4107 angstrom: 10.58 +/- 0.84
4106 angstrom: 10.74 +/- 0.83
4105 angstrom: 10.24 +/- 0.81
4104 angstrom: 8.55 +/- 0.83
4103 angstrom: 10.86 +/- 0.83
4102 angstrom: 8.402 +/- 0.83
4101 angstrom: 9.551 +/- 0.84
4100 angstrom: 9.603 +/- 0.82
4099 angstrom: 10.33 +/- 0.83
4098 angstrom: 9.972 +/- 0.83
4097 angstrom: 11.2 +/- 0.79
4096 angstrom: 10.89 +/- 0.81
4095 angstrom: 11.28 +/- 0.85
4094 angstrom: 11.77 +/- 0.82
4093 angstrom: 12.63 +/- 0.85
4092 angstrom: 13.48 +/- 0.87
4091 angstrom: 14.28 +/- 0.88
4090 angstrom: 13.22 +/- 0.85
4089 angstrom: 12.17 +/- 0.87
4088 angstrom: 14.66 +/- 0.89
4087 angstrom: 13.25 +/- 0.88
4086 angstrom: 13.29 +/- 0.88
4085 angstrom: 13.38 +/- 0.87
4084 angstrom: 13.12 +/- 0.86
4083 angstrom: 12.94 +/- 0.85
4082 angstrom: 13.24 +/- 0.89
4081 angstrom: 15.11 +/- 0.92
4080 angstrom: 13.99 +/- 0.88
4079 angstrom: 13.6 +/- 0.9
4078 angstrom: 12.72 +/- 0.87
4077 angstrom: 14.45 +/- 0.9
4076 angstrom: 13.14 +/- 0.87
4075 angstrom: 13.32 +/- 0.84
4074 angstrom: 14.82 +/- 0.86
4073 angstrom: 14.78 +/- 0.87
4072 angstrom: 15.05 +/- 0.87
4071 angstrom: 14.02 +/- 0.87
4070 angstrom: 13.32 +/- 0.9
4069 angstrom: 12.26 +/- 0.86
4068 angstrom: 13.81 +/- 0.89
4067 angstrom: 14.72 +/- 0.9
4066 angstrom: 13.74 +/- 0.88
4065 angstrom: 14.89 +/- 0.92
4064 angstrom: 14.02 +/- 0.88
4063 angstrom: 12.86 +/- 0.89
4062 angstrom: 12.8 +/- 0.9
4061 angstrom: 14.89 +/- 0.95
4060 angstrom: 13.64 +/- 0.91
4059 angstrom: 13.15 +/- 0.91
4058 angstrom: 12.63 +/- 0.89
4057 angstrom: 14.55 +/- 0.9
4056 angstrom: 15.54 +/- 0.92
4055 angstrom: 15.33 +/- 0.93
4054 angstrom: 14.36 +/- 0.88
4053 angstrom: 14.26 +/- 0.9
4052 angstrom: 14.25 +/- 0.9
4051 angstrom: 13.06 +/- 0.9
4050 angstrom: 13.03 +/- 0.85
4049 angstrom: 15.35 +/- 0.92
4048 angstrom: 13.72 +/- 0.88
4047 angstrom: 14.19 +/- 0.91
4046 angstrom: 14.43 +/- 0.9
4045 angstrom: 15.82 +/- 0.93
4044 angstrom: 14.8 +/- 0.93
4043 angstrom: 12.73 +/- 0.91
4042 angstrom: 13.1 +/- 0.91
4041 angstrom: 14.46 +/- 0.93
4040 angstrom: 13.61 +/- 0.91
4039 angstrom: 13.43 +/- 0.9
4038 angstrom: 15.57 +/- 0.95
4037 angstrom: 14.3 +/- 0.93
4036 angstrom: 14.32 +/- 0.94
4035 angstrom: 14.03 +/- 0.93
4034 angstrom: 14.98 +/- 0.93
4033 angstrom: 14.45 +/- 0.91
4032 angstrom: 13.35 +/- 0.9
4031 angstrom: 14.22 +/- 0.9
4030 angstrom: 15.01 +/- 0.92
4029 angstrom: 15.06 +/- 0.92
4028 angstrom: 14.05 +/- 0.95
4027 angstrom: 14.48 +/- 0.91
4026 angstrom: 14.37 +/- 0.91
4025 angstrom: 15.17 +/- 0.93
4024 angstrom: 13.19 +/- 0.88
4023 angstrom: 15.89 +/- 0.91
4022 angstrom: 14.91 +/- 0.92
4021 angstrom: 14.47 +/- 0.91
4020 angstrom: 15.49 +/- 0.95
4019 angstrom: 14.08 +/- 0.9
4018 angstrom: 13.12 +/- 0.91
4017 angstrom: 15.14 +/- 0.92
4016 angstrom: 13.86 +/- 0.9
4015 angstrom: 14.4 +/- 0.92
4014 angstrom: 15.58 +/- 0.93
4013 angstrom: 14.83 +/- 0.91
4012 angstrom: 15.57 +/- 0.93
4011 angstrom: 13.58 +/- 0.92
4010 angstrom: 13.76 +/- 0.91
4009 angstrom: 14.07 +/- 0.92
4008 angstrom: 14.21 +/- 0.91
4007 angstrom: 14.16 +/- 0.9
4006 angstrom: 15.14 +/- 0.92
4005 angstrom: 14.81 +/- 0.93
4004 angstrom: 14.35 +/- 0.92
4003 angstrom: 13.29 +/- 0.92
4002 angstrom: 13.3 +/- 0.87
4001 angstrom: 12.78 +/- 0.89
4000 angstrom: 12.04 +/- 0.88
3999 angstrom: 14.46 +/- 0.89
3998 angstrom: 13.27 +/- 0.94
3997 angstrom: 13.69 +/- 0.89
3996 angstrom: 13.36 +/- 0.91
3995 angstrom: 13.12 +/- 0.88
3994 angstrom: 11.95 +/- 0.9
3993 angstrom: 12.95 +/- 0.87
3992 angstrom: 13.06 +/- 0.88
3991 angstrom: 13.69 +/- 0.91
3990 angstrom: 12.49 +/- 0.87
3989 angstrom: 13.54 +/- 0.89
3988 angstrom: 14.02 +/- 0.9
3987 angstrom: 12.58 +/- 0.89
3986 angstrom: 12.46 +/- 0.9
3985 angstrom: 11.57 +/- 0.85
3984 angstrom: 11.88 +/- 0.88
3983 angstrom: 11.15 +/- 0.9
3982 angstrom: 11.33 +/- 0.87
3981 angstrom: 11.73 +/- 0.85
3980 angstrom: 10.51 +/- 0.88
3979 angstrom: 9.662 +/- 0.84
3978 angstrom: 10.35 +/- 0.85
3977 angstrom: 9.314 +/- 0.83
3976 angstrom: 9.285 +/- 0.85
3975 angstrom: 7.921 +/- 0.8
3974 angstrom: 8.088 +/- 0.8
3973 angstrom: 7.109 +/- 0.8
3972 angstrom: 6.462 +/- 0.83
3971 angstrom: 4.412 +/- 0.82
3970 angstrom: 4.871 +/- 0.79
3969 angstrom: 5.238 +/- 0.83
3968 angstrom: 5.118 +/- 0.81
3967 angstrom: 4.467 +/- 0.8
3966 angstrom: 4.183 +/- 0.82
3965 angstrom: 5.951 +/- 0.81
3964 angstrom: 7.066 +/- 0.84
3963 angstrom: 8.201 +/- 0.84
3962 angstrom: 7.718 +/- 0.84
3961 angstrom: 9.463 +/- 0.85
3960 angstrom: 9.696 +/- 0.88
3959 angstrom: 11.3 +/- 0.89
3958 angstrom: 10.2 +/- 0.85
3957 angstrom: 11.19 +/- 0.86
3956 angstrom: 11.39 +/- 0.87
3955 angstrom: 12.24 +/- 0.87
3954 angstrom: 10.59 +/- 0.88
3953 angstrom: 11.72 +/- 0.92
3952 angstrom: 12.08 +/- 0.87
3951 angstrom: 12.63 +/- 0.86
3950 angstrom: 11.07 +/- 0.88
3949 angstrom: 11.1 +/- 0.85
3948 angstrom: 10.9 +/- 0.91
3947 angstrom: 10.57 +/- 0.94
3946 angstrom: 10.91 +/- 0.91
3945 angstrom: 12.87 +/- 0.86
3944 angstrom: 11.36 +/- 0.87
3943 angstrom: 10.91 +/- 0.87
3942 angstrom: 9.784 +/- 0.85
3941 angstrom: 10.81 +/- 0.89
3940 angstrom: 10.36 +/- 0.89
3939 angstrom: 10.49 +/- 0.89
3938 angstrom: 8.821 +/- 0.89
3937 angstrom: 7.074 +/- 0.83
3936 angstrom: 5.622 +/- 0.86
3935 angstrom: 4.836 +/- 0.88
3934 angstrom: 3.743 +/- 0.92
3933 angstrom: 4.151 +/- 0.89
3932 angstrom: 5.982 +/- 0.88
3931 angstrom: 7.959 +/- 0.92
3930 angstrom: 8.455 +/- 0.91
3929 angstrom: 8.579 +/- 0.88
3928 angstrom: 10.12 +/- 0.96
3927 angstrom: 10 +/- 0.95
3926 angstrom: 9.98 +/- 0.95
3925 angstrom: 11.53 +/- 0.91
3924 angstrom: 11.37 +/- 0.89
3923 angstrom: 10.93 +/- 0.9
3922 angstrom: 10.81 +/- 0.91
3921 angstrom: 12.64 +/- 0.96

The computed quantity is 2.2 angstrom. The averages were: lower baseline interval 14.3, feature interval 12.9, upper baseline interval 13.4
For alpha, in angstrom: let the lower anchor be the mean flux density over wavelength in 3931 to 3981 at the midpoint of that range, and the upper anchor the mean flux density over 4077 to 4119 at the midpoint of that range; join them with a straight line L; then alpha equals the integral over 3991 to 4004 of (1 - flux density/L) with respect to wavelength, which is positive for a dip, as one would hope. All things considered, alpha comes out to -4.5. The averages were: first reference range 8.79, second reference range 12.1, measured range 13.2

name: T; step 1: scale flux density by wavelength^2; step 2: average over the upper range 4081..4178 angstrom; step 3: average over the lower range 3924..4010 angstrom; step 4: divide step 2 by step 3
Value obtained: 1.37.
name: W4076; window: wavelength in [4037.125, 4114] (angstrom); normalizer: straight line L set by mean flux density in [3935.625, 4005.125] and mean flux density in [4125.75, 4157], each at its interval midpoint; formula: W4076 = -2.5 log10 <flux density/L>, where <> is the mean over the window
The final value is -0.05 mag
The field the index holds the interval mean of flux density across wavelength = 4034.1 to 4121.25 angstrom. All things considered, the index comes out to 13.1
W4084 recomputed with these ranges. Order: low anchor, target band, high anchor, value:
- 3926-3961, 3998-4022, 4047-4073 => -4.0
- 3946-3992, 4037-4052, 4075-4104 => -3.6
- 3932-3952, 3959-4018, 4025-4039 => 4.4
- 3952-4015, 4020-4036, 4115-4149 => -3.6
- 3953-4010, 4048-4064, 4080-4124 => -3.2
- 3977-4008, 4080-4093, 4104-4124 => -1.1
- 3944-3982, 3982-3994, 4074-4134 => -3.4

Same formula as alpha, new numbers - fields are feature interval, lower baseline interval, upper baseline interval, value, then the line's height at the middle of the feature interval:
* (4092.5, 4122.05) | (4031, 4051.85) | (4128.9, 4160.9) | 5.1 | 14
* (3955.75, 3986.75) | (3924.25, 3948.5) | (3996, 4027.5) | 7.5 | 11.4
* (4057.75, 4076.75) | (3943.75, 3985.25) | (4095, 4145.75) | -3.8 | 11.5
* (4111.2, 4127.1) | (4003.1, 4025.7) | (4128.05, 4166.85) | 1.0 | 14.1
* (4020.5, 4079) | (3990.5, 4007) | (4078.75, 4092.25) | -2.7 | 13.5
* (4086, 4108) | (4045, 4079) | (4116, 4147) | 4.0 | 13.9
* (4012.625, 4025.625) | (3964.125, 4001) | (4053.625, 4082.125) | -3.1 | 11.8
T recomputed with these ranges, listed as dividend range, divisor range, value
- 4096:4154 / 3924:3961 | 1.43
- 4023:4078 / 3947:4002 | 1.41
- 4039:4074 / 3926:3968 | 1.62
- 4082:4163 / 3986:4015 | 1.00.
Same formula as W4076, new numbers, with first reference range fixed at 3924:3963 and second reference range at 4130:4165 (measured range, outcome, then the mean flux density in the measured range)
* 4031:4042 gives -0.21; 14.2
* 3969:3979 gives 0.35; 7.53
